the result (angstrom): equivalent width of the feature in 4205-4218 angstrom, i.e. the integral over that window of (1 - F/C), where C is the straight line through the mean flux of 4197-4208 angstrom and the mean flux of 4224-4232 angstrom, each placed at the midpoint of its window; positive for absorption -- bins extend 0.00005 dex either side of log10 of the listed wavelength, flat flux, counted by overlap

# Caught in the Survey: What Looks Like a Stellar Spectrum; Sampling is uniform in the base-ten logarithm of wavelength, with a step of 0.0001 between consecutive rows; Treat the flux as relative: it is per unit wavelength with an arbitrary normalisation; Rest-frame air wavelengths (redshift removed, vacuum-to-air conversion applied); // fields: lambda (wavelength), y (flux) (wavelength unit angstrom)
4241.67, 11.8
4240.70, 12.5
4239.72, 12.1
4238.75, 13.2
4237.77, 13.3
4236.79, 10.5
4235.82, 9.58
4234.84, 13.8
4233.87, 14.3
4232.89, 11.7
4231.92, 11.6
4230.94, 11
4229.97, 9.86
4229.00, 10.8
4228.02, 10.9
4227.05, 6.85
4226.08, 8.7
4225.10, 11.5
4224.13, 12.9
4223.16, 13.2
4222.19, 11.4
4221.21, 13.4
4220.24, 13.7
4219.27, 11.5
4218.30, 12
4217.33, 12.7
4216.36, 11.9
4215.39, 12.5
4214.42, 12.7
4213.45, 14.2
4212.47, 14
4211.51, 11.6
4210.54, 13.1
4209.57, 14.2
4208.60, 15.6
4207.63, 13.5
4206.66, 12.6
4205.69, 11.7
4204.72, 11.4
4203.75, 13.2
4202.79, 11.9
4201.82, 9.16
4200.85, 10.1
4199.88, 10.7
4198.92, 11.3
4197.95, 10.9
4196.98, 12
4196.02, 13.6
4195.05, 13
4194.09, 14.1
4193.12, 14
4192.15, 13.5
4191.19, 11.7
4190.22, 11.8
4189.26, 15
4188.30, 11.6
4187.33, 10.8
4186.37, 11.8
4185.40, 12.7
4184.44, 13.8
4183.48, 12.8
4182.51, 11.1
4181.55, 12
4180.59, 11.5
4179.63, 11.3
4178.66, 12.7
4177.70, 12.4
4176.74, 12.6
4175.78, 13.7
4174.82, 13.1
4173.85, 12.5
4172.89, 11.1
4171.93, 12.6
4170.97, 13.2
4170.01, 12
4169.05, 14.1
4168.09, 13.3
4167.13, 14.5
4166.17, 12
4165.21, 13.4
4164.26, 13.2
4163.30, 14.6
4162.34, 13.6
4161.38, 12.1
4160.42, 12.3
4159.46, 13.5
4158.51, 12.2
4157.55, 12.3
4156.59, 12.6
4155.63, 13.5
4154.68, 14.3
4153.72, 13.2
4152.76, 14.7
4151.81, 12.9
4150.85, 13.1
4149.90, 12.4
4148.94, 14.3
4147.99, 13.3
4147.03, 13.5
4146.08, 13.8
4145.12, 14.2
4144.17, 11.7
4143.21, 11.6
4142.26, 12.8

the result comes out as -2.3 angstrom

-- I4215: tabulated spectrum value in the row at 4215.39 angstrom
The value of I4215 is 12.5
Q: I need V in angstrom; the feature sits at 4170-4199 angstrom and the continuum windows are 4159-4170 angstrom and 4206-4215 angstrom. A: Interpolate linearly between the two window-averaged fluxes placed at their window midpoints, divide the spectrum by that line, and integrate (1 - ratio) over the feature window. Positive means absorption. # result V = 1.9 angstrom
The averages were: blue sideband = 13.3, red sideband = 13.4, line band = 12.5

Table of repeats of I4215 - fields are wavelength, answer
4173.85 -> 12.5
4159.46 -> 13.5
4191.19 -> 11.7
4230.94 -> 11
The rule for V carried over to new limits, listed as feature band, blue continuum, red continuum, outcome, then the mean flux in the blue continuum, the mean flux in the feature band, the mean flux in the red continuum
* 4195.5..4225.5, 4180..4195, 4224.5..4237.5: -1.9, 12.6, 12.4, 10.9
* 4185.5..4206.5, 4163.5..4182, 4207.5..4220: 1.3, 12.7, 12.1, 13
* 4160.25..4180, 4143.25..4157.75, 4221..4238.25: -0.1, 13.3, 12.9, 11.4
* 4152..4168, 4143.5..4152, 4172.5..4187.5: -0.5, 13.2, 13.2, 12.3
